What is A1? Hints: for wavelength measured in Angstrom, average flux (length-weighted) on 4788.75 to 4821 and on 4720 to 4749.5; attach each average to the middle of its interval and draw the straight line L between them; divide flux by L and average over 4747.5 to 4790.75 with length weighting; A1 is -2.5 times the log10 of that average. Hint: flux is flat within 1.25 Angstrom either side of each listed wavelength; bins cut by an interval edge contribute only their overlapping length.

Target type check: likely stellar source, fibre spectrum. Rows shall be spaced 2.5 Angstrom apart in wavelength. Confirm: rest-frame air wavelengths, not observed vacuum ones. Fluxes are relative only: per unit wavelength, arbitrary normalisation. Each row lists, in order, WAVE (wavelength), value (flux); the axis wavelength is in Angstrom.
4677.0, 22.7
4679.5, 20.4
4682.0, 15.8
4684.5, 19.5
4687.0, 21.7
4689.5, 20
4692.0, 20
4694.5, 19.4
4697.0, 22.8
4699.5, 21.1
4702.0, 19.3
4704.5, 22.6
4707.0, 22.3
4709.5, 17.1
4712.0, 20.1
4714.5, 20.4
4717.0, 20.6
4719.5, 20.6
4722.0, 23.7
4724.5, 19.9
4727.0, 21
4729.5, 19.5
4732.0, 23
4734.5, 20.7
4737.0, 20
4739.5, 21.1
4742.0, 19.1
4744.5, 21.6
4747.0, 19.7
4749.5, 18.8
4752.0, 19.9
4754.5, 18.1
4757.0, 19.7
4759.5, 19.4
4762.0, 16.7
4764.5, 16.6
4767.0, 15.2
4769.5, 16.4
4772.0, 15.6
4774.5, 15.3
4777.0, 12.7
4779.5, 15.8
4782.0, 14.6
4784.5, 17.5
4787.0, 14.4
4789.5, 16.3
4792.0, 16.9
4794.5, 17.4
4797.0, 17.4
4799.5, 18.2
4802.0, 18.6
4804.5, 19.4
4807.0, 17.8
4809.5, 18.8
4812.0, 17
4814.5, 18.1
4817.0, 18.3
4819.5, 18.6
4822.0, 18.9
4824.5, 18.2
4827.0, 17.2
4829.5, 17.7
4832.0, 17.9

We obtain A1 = 0.163 mag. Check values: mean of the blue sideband 20.8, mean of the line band 16.7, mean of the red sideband 17.9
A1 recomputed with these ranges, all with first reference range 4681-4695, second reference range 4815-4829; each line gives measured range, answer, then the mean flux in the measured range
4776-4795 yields 0.183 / 15.7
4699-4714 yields -0.060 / 20.4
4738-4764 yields -0.026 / 19.3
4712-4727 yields -0.097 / 21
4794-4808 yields 0.013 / 18.2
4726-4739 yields -0.098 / 20.9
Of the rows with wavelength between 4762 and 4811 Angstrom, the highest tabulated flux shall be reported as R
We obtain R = 19.4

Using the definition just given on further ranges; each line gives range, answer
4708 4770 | 23.7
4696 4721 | 22.8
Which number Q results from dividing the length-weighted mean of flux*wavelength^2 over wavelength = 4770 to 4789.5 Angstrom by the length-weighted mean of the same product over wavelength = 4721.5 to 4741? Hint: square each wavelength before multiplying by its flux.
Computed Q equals 0.7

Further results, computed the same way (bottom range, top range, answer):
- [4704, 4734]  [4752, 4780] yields 0.82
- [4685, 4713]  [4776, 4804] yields 0.83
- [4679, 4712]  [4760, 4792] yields 0.81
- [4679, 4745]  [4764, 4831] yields 0.86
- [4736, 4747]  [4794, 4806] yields 0.92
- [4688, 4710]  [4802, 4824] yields 0.93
